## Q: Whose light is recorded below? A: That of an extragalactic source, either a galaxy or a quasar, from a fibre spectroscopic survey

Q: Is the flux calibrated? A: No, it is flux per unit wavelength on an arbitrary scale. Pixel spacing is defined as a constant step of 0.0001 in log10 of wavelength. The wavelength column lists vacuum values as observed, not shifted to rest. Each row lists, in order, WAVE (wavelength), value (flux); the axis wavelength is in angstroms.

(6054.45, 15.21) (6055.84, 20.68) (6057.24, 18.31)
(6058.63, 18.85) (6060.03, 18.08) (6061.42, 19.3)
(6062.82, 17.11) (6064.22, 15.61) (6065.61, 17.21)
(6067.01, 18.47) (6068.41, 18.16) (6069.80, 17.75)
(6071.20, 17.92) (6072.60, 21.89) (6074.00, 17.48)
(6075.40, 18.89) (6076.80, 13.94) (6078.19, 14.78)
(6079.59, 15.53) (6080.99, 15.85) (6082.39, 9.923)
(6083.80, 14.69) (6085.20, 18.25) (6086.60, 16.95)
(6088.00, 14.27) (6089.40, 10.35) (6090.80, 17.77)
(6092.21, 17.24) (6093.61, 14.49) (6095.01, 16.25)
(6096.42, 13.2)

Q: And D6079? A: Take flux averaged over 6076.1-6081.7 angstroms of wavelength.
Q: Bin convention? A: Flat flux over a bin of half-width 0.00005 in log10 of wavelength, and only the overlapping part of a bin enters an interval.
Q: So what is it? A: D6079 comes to 15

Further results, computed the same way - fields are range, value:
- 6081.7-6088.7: 14.8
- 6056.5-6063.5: 18.3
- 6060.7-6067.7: 17.5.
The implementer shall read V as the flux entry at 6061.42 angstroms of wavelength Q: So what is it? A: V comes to 19.3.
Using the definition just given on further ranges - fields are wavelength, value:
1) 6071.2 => 17.92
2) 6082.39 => 9.923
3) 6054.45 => 15.21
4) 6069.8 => 17.75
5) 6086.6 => 16.95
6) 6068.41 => 18.16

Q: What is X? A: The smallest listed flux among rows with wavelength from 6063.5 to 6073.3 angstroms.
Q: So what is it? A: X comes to 15.61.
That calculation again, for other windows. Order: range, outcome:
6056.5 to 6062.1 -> 18.08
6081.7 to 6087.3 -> 9.923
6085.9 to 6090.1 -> 10.35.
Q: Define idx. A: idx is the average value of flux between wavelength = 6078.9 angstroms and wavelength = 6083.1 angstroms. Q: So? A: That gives 13.7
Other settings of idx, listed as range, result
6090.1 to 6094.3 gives 16.5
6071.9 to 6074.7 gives 19.7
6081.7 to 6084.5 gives 12.3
